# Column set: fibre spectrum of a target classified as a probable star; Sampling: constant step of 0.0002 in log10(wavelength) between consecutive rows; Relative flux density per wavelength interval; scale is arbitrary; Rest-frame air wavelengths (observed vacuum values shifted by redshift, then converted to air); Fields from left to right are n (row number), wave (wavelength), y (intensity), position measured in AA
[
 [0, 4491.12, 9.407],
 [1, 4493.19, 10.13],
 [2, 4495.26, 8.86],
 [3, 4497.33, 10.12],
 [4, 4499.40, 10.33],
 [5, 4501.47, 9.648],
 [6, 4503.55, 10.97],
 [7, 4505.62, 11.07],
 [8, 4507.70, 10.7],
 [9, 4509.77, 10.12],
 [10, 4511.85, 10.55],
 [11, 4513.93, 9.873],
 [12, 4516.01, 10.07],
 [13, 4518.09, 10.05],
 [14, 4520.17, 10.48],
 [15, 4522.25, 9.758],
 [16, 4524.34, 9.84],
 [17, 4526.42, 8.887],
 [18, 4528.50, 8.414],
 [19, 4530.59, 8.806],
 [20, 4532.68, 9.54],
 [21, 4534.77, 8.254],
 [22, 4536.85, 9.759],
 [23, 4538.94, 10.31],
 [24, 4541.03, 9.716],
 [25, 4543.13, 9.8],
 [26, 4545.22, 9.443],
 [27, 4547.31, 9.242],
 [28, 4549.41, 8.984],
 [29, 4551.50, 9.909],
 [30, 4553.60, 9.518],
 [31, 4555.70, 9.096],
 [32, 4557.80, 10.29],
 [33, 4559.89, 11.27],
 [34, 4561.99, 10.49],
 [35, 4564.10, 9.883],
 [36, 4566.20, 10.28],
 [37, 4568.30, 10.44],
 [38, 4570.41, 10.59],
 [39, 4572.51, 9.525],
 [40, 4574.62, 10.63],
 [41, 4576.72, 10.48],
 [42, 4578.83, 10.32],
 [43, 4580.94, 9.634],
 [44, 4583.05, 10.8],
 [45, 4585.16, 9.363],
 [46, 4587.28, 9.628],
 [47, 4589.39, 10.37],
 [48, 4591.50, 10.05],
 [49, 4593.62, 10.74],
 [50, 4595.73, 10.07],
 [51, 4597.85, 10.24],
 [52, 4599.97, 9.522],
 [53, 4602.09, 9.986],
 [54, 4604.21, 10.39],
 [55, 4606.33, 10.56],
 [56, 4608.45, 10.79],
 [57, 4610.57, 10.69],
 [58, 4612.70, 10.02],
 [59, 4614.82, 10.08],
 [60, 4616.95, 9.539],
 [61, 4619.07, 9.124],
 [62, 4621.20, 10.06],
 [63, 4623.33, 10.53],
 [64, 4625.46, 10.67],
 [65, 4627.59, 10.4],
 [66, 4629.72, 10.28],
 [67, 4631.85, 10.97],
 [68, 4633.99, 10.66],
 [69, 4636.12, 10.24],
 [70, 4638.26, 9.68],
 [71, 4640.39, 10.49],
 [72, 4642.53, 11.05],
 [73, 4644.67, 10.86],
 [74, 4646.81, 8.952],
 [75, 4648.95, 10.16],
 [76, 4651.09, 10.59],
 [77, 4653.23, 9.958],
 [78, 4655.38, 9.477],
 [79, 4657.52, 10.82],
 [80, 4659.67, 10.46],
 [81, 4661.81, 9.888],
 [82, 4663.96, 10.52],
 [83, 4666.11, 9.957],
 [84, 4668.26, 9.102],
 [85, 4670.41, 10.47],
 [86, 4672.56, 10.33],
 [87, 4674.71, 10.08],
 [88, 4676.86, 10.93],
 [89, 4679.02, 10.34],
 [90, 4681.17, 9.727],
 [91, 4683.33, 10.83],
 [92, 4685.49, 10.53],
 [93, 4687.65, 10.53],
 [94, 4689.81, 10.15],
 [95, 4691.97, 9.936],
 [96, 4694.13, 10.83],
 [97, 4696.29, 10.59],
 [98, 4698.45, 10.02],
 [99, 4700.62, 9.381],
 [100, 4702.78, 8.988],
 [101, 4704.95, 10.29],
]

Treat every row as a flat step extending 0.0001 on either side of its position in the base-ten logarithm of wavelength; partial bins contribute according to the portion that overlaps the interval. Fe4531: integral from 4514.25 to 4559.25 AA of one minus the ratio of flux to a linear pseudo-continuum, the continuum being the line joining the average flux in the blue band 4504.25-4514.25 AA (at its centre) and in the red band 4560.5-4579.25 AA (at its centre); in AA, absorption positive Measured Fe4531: 3.8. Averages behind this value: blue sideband 10.5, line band 9.55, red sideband 10.3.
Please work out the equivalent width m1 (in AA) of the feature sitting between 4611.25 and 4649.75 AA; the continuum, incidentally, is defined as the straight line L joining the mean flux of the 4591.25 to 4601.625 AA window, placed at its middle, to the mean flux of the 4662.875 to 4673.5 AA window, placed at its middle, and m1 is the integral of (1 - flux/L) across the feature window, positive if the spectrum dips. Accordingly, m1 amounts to -0.5 AA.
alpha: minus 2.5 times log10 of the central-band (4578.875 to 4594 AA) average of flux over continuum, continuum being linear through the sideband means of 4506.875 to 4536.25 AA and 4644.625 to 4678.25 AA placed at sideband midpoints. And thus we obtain -0.02 mag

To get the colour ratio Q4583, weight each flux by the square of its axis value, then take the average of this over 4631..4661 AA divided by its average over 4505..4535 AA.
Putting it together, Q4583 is 1.1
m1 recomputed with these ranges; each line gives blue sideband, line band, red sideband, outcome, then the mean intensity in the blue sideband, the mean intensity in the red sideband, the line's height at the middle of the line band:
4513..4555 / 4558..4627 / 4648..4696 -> -2.64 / 9.53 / 10.3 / 9.84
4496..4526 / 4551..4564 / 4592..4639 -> 0.17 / 10.2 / 10.2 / 10.2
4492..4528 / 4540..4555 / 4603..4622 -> 0.87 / 10.1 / 10.1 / 10.1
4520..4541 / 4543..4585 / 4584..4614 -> -1.09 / 9.38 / 10.2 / 9.77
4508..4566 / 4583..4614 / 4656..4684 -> -0.69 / 9.74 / 10.2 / 9.97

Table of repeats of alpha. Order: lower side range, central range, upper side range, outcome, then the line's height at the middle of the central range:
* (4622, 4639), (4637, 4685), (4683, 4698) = 0.024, 10.4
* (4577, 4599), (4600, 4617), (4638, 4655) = -0.010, 10.2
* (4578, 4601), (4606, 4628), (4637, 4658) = -0.009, 10.1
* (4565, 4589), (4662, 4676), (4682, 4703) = 0.014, 10.2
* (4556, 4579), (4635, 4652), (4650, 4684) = -0.001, 10.2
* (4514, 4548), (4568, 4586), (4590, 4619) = -0.029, 9.93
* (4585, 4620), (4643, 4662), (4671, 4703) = 0.002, 10.2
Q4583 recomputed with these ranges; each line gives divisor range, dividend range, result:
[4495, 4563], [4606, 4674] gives 1.09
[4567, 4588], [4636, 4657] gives 1.03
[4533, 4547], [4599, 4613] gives 1.11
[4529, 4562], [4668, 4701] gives 1.14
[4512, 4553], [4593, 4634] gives 1.11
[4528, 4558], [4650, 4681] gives 1.14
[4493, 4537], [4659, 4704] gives 1.11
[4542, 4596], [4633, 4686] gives 1.06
